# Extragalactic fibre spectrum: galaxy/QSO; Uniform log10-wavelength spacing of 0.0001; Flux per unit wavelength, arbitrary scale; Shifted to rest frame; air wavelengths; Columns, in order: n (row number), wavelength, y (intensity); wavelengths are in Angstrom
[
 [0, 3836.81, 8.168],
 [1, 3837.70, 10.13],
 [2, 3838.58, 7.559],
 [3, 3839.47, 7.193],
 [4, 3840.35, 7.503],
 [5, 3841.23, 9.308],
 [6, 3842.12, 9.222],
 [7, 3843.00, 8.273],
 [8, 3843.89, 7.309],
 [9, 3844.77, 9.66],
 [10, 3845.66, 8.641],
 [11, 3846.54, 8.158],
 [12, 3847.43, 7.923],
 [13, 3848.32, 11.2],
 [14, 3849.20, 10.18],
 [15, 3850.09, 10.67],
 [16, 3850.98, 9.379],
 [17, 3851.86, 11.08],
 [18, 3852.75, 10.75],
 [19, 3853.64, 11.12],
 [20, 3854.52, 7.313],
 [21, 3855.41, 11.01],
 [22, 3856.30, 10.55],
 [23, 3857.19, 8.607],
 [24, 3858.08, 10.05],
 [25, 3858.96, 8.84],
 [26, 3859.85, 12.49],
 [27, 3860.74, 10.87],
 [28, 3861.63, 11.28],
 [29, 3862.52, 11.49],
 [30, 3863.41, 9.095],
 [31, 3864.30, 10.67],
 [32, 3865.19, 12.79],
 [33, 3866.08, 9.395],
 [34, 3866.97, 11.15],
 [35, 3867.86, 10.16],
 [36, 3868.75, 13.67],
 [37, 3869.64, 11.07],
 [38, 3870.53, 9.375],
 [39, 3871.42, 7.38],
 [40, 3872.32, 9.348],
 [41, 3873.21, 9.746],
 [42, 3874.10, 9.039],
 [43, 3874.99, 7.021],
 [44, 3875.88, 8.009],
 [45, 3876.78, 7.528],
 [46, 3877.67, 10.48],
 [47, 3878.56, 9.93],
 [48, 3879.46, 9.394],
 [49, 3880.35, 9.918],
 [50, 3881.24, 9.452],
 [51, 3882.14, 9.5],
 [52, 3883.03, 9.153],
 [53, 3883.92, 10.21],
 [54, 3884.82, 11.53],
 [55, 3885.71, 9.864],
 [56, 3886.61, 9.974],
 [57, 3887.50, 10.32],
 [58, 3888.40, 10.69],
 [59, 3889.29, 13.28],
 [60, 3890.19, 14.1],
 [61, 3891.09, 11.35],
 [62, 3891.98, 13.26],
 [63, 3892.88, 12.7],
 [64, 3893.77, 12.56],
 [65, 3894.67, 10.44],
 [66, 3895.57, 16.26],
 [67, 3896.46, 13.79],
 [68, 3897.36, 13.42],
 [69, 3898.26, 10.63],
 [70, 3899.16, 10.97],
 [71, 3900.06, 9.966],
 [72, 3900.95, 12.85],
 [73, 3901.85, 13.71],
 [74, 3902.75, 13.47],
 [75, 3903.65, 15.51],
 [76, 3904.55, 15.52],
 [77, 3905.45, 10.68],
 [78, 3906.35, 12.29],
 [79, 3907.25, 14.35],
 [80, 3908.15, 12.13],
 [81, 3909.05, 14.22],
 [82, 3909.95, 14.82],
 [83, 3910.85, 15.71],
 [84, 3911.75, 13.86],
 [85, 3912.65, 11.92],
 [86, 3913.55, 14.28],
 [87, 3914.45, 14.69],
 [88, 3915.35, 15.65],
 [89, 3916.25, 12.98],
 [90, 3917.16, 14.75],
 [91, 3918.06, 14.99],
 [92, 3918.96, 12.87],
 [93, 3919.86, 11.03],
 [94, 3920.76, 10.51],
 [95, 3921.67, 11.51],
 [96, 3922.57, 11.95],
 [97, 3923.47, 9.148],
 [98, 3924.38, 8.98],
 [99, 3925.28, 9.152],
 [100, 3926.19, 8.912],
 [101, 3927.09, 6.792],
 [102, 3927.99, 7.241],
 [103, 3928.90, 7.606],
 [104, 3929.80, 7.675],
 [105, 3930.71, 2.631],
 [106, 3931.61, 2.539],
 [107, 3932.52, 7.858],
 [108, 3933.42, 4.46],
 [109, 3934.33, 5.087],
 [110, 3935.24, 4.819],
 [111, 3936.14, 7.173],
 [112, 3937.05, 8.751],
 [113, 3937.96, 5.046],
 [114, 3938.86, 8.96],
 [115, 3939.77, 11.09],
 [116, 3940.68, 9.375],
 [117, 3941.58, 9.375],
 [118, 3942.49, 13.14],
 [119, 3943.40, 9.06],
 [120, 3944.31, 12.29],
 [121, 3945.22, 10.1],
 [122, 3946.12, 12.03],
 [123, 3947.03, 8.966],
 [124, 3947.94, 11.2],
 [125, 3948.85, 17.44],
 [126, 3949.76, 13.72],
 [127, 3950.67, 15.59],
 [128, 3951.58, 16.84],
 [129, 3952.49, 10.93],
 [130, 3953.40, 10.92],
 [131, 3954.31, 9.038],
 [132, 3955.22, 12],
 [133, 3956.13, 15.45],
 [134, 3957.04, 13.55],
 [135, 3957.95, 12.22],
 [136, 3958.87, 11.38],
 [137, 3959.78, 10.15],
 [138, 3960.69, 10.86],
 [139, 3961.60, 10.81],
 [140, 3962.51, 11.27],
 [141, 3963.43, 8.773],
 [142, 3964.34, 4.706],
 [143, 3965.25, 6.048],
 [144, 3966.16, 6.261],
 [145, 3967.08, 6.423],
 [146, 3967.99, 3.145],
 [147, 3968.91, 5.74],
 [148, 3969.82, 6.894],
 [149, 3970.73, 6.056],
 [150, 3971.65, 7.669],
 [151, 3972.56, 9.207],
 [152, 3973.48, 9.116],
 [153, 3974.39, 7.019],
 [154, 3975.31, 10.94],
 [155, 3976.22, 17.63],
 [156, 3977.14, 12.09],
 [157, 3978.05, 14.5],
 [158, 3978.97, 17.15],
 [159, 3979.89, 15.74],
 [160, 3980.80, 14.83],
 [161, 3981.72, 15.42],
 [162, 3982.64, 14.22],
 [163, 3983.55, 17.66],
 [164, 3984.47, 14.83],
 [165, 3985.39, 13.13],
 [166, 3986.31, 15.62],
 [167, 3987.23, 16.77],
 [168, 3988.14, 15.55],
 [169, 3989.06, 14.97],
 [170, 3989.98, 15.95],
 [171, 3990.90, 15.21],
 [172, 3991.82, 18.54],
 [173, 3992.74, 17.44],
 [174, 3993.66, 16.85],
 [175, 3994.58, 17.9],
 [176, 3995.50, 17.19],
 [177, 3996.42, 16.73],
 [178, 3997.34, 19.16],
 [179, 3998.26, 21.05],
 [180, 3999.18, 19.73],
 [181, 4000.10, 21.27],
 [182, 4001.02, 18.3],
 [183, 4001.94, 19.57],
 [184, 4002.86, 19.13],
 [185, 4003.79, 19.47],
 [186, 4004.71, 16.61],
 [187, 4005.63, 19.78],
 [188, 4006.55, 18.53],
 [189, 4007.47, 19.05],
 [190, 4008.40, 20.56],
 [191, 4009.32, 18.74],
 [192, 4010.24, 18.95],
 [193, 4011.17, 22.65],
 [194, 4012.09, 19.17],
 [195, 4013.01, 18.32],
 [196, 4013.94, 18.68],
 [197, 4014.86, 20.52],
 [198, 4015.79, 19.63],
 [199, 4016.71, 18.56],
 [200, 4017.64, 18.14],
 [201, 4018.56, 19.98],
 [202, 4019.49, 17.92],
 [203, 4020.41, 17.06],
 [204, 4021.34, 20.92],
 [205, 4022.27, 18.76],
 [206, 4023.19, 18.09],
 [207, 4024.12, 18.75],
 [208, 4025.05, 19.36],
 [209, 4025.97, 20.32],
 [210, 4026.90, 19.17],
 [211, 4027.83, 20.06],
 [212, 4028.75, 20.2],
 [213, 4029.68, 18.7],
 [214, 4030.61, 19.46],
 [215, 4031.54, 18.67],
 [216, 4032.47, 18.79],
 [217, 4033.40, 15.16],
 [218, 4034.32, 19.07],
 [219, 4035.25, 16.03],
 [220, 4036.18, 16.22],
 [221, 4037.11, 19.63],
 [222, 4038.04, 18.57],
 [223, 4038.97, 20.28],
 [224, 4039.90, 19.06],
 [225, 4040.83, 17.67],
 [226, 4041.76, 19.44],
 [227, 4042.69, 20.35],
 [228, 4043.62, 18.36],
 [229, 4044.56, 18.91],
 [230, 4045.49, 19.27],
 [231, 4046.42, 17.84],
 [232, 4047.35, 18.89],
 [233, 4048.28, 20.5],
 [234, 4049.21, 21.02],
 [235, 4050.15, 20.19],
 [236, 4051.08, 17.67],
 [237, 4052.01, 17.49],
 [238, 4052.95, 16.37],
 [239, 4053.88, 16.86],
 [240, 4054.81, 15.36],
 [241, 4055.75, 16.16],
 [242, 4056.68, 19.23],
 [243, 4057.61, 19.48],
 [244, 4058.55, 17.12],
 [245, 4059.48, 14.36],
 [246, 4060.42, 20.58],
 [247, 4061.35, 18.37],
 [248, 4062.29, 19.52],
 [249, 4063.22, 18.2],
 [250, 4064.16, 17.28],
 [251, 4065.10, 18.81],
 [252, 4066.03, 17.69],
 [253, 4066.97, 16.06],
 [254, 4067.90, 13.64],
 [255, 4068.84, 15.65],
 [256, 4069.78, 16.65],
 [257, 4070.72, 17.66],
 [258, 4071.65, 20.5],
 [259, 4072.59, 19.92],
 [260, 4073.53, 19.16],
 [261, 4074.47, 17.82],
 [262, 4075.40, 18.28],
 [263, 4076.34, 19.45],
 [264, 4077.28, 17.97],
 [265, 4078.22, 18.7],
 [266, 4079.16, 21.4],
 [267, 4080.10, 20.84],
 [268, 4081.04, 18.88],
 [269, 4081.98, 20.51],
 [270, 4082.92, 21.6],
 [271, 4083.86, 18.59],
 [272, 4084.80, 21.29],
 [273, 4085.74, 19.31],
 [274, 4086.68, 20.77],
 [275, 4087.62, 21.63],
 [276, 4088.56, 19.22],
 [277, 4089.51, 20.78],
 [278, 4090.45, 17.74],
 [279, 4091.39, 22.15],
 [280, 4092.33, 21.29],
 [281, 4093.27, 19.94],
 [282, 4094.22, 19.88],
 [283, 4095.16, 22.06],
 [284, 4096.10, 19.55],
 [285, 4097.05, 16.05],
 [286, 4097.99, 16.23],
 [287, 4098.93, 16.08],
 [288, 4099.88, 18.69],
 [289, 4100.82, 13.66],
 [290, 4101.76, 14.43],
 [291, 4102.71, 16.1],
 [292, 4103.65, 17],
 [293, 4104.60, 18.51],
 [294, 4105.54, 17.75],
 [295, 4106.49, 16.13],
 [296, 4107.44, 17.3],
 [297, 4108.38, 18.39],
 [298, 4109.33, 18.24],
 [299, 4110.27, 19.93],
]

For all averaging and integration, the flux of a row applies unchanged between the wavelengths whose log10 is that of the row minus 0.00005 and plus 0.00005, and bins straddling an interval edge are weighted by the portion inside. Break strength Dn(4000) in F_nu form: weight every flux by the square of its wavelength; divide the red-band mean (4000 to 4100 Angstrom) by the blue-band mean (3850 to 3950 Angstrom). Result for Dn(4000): 1.90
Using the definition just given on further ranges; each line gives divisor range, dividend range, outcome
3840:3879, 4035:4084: 2.09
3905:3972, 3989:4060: 1.90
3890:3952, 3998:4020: 1.80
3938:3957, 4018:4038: 1.65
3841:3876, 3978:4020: 1.95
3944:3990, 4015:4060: 1.63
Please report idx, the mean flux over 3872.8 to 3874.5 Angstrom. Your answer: 9.41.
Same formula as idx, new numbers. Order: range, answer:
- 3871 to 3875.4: 8.52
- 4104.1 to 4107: 17.4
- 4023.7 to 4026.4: 19.5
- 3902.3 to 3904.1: 14.5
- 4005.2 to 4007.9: 19.1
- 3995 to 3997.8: 17.7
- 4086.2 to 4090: 20.6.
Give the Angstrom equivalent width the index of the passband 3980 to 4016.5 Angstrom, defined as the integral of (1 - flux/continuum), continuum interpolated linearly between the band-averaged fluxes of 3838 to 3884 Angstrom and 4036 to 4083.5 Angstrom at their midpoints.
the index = -4.9 Angstrom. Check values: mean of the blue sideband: 9.64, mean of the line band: 17.9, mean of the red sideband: 18.5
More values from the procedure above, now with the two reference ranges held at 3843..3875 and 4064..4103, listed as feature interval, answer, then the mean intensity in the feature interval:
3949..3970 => 5.4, 10.3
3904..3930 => 0.4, 12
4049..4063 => -0.3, 17.9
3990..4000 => -1.8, 18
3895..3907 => -1.4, 13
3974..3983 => 0.4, 14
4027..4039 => -1.3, 18.5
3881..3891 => 0.2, 10.8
